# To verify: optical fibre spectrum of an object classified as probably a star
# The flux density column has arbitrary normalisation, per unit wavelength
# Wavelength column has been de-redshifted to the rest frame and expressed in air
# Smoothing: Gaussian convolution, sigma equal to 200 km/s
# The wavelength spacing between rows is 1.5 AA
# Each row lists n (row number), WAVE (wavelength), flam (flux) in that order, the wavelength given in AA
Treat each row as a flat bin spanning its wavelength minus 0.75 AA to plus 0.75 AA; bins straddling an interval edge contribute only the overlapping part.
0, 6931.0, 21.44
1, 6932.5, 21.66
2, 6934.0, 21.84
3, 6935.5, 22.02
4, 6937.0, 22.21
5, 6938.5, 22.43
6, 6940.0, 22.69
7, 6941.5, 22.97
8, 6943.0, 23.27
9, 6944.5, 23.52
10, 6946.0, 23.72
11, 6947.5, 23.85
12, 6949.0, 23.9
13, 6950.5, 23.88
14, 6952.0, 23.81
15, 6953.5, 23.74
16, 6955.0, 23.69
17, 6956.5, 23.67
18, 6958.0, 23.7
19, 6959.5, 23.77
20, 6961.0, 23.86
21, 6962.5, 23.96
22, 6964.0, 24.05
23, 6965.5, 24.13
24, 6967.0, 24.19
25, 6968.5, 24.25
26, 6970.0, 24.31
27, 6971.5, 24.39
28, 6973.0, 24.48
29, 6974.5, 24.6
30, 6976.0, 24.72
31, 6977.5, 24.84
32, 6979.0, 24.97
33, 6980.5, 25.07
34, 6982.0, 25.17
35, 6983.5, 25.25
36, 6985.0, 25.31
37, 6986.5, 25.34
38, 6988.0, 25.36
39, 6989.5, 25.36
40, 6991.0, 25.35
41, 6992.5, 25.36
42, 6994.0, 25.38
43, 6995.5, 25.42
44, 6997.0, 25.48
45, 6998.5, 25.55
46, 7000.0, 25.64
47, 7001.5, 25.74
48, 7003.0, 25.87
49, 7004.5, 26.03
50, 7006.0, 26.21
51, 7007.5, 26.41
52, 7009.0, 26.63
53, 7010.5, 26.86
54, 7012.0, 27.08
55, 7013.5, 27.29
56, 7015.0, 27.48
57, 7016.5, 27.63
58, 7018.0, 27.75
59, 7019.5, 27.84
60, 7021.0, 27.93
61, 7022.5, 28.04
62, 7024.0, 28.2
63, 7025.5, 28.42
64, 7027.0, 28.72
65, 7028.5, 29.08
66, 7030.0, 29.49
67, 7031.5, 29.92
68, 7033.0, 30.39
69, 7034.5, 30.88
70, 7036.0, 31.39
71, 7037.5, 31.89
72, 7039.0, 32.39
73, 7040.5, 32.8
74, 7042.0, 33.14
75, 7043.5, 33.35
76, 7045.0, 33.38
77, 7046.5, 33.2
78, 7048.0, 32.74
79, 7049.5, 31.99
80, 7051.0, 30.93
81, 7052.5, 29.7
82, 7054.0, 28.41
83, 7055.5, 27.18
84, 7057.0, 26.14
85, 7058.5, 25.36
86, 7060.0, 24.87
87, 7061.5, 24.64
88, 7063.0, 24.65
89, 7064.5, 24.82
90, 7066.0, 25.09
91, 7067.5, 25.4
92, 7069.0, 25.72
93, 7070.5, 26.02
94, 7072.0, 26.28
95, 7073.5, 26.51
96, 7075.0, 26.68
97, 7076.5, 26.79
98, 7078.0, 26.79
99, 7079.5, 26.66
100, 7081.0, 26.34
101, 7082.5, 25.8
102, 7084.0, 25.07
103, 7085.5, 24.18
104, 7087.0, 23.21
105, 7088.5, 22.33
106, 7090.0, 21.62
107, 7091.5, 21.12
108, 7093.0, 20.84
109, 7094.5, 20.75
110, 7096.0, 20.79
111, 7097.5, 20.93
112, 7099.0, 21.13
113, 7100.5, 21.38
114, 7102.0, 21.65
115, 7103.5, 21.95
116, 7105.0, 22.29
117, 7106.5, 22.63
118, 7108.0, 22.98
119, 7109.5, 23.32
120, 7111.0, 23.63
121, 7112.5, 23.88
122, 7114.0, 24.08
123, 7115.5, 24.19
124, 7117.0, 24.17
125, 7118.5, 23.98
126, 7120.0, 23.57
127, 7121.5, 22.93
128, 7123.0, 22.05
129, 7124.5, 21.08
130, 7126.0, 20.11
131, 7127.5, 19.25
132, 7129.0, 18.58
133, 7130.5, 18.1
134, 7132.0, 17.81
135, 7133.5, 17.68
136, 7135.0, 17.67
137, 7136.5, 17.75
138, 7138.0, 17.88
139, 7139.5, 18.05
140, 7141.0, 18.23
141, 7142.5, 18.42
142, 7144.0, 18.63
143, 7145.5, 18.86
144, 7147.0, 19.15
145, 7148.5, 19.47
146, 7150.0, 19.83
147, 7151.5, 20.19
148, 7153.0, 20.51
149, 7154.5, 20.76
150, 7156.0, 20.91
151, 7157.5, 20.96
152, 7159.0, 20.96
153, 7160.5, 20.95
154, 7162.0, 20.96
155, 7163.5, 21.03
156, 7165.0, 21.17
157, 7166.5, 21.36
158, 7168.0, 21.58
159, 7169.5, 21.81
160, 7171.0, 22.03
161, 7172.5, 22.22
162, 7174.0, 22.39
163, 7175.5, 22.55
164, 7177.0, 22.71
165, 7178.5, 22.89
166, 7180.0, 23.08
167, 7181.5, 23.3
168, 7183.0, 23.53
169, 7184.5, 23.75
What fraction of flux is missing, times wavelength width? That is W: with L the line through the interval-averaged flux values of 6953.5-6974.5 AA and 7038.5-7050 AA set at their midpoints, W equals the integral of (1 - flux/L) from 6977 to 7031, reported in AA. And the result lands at 3.7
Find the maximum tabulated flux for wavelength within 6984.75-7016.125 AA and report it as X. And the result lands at 27.48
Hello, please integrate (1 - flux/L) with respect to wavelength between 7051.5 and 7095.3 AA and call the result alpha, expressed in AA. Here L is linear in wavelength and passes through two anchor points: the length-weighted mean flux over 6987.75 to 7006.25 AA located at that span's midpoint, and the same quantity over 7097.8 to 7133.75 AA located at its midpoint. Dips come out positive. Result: -3.8 AA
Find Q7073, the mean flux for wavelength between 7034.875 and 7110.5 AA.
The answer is 26.1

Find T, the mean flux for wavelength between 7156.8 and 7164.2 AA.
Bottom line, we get 21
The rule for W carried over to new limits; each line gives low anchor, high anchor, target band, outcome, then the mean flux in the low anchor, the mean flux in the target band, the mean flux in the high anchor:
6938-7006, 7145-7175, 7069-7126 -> -3.57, 24.5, 23.5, 20.9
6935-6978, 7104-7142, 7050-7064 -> -3.05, 23.7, 26.9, 21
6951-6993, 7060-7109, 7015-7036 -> -4.02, 24.5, 28.8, 23.9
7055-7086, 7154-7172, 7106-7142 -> 3.46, 25.8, 21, 21.2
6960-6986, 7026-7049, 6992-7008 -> 1.01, 24.6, 25.7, 31.5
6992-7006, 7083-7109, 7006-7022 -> -1.38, 25.6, 27.3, 22.1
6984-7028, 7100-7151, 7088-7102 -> 0.63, 26.5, 21.2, 20.7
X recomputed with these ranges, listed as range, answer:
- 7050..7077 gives 30.93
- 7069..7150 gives 26.79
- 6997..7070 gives 33.38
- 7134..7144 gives 18.63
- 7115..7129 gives 24.19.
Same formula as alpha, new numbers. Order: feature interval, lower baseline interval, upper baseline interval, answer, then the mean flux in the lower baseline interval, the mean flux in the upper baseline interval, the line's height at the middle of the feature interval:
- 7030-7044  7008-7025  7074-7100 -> -2.8 AA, 27.5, 23.6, 26.4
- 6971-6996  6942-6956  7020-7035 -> 0.9 AA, 23.7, 29.1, 26.1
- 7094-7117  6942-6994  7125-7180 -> -1.3 AA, 24.4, 20.1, 21.2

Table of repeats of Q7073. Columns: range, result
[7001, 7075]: 28.3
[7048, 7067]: 27.2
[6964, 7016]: 25.4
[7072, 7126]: 23.3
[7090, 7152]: 20.8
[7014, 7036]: 28.8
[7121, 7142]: 19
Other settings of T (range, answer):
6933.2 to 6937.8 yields 22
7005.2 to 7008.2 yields 26.3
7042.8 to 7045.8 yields 33.4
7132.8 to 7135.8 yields 17.7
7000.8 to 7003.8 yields 25.8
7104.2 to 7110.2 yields 22.8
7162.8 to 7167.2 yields 21.2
